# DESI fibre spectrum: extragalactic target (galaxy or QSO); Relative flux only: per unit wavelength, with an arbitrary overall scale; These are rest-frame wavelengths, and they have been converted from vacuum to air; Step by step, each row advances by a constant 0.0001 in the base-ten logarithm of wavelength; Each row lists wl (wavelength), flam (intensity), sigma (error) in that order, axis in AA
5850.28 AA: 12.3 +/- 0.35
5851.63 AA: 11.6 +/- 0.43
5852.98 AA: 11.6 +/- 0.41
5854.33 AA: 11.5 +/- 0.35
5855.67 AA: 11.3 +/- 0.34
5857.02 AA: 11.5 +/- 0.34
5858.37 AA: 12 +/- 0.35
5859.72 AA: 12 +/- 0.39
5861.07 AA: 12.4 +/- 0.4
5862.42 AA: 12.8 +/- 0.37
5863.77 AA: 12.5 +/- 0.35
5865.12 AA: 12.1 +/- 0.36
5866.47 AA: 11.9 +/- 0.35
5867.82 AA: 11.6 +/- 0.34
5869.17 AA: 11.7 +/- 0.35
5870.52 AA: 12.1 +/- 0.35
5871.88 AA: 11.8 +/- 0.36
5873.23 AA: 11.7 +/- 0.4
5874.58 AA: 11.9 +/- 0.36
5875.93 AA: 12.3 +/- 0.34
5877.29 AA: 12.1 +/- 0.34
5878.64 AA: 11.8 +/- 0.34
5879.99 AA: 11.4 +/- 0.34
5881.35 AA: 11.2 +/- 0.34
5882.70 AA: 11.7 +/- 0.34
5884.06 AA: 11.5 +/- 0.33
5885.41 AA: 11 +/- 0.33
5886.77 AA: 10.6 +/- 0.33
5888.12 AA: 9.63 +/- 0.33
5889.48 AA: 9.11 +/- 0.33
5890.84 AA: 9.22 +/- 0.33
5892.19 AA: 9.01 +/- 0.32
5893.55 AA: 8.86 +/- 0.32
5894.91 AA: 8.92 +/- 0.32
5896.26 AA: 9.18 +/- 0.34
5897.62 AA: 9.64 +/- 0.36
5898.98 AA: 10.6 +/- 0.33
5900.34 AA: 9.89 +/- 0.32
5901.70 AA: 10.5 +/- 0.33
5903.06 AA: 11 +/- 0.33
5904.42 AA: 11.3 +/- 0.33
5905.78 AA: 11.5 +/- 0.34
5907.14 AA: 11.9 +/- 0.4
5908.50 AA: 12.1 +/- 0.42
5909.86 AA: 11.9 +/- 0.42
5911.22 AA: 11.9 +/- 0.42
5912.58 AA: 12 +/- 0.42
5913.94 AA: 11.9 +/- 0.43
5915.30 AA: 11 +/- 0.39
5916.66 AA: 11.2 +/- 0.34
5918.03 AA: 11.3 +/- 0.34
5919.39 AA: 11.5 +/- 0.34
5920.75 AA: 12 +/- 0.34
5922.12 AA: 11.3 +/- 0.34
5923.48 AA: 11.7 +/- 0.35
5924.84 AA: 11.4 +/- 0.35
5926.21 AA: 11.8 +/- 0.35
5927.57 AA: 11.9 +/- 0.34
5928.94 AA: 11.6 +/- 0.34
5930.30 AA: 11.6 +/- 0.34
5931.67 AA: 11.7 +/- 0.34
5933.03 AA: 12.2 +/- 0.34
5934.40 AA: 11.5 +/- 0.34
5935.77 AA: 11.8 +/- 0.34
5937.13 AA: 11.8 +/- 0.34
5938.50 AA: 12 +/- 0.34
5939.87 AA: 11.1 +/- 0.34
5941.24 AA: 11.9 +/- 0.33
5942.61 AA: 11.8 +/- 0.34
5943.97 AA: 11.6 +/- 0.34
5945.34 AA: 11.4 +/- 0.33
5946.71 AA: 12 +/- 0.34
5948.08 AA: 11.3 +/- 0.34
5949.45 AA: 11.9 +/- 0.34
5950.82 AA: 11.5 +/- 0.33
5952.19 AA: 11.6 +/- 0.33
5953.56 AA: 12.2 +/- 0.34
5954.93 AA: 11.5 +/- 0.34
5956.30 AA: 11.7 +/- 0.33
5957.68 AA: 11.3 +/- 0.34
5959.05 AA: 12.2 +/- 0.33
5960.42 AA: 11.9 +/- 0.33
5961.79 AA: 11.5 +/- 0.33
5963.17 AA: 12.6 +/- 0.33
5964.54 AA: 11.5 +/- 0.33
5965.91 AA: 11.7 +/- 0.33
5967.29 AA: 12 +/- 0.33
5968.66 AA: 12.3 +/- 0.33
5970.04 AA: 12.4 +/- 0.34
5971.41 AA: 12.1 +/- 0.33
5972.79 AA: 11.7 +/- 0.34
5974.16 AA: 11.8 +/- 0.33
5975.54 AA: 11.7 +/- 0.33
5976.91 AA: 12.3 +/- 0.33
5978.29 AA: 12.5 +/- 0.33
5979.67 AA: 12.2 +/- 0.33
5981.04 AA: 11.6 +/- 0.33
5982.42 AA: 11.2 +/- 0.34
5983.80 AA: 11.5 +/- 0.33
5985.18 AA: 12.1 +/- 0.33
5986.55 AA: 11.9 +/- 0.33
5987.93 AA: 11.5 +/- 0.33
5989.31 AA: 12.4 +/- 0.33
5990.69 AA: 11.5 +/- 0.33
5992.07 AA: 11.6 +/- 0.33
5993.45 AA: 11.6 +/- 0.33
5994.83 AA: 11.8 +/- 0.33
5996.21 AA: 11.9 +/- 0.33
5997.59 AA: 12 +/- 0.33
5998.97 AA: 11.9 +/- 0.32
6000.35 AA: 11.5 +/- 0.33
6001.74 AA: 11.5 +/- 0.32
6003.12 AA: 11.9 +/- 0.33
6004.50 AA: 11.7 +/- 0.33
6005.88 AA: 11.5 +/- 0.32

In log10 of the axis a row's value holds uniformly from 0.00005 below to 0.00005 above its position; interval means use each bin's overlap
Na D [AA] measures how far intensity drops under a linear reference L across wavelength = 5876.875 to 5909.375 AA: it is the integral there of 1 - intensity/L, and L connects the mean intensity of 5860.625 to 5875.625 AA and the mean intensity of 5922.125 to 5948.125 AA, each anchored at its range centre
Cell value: 3.69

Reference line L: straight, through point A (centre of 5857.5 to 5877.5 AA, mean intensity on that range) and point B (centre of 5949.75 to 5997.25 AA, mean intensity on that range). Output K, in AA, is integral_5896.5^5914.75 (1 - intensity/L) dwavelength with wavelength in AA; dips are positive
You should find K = 1.20 AA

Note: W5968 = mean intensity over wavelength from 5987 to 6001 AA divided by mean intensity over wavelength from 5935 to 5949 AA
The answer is 1.01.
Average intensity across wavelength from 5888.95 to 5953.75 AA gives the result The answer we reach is 11.2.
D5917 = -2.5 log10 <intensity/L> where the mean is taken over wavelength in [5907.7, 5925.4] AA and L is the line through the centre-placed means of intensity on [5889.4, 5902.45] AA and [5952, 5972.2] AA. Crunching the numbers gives -0.14 mag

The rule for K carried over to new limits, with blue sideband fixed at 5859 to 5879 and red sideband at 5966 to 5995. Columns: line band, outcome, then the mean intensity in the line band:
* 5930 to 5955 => 0.48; 11.7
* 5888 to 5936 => 3.95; 11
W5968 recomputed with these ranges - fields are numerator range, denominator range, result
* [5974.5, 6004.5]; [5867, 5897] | 1.09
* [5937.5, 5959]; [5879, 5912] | 1.10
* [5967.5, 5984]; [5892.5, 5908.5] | 1.16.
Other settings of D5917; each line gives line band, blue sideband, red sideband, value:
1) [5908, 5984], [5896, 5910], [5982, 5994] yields -0.04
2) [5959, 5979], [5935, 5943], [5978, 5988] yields -0.02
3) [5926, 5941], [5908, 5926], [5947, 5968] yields 0.00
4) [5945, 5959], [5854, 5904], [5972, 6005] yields -0.01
